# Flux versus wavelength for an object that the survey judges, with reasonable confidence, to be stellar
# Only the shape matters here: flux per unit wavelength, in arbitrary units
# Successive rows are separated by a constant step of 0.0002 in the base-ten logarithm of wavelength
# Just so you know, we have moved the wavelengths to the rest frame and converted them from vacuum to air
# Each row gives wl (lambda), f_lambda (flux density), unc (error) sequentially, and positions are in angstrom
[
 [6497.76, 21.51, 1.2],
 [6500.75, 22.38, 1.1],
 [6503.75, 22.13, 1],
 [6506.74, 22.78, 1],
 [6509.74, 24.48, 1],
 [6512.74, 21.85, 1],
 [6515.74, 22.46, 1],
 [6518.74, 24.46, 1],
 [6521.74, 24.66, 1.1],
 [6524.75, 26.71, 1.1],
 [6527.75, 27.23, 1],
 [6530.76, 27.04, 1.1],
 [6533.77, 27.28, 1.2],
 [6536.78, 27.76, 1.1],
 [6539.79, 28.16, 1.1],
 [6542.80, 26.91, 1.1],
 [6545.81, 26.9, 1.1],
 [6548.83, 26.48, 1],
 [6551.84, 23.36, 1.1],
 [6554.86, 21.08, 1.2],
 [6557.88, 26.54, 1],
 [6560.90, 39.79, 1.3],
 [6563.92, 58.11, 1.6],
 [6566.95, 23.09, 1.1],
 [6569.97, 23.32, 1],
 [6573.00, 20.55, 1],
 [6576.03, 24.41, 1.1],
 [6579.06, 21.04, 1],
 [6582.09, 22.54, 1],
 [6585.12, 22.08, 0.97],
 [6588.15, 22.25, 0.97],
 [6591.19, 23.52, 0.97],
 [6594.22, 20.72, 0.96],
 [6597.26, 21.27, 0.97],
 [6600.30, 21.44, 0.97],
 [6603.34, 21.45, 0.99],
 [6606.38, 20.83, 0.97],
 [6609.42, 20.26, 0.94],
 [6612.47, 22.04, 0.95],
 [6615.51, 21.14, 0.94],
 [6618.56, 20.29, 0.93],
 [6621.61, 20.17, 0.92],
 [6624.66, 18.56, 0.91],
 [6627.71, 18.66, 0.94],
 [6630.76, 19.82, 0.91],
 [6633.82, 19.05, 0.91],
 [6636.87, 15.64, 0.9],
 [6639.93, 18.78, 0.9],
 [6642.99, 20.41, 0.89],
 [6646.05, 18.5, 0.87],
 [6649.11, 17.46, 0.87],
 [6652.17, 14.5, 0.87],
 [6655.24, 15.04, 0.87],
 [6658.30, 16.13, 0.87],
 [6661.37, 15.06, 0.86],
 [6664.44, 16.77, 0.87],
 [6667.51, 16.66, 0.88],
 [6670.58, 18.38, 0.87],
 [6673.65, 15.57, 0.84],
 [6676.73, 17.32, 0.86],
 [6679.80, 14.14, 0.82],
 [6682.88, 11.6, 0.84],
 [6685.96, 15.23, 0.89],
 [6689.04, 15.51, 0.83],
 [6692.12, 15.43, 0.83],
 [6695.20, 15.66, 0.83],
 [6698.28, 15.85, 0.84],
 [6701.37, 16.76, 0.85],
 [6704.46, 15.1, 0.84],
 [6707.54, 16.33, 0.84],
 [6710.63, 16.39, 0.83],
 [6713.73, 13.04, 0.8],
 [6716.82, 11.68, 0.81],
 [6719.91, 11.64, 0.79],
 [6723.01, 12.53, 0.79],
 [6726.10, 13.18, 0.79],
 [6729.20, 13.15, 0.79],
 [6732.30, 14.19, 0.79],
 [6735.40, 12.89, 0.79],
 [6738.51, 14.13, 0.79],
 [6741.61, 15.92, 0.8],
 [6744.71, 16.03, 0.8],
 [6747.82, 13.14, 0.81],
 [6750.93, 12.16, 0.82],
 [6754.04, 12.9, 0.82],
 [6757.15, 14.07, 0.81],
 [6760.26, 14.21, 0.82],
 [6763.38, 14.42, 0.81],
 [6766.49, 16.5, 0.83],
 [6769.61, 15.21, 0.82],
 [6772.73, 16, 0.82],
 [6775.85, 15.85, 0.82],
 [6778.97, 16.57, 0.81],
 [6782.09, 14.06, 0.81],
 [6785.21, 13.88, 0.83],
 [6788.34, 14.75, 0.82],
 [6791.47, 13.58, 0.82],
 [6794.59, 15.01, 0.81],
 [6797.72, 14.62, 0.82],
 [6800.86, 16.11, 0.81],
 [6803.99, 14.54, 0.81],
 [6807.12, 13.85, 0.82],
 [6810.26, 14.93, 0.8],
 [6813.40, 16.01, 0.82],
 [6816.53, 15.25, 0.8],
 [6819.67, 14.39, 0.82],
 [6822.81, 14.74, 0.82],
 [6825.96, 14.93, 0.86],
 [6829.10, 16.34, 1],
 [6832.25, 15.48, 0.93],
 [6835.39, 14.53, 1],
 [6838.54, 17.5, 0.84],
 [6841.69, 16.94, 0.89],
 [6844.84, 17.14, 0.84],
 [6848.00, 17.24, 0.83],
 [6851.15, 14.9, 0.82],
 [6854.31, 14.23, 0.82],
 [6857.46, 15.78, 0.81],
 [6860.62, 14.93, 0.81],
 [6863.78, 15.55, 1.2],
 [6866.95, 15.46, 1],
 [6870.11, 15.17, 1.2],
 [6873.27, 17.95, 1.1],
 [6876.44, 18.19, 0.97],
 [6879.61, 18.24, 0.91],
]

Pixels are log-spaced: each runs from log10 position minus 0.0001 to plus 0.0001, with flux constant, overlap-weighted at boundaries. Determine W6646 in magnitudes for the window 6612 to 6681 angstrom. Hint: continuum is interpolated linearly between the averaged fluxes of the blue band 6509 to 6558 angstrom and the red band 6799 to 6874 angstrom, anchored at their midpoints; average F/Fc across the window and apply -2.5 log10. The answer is 0.22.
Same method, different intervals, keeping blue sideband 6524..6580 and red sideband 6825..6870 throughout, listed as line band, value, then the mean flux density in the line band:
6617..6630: 0.266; 19.4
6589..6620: 0.200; 21.3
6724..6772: 0.363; 14.2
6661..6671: 0.352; 16.7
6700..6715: 0.350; 15.6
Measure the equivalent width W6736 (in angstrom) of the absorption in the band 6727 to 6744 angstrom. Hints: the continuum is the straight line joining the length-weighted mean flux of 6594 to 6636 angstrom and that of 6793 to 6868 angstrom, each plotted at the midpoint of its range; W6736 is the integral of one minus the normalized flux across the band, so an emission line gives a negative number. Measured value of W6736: 3.3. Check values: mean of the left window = 20.3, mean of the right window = 15.4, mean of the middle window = 14.1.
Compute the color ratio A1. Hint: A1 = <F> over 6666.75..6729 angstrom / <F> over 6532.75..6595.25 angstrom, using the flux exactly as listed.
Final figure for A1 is 0.6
